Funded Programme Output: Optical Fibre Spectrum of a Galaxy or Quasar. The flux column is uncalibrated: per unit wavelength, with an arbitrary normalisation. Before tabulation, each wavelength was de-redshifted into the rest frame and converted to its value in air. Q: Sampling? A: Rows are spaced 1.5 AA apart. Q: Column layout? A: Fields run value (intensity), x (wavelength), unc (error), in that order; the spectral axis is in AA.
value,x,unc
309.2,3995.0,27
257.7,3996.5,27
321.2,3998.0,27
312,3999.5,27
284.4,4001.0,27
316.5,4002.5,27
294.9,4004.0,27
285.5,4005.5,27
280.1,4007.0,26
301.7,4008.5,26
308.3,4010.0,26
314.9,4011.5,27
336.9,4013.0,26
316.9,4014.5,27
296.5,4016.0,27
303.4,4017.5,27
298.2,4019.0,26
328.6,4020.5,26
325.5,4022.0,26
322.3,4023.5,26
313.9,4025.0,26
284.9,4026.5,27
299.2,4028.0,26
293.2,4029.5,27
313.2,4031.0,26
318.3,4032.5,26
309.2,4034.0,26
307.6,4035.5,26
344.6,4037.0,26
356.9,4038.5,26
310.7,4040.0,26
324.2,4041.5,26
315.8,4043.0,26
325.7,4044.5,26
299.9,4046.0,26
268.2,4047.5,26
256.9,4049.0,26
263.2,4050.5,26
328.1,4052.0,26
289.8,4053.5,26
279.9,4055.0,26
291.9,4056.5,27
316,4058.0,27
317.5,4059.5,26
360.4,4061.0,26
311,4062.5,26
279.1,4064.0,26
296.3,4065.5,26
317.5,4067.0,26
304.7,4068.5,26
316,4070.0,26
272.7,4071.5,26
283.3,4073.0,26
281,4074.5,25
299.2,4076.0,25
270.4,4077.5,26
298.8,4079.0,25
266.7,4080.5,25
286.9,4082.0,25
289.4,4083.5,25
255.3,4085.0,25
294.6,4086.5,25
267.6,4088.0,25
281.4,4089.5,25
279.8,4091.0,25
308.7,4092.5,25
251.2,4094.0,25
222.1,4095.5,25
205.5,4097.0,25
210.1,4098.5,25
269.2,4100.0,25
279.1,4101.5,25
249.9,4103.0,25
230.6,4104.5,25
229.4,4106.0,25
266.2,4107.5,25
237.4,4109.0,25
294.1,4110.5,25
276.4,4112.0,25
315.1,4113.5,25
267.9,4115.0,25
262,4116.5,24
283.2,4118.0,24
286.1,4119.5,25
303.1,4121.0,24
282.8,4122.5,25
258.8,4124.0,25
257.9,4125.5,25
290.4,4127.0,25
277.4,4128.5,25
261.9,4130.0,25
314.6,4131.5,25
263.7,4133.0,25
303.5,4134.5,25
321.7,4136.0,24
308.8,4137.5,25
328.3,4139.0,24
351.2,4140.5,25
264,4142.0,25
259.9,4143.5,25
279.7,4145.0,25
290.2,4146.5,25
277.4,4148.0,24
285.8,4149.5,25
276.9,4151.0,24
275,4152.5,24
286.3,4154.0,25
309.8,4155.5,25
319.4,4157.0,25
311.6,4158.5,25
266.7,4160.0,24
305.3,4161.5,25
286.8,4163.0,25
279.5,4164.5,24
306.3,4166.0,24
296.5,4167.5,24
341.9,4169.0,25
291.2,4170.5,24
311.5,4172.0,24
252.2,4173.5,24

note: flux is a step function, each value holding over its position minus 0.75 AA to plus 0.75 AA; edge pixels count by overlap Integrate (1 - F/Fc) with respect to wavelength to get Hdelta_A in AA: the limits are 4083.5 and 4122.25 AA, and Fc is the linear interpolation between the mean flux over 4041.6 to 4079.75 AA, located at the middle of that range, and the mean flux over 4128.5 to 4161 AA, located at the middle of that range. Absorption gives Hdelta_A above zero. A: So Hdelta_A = 3.90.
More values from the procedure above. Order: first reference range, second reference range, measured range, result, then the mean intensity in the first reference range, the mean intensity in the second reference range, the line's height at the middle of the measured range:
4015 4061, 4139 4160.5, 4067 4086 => 1.0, 308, 291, 302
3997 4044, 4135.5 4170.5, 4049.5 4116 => 5.4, 311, 297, 304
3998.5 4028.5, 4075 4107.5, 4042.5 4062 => -1.1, 306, 264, 285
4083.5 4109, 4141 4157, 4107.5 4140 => -1.8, 257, 283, 271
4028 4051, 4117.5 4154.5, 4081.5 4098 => 1.7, 307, 288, 297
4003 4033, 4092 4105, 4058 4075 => -2.1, 307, 247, 270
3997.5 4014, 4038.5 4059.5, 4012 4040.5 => -1.1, 305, 301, 303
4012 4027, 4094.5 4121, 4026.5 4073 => -1.7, 313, 259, 295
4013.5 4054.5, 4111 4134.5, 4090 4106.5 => 2.2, 308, 281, 288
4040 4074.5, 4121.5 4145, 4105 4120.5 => 1.1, 301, 289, 292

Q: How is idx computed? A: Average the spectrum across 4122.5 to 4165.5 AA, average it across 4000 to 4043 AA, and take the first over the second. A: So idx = 0.93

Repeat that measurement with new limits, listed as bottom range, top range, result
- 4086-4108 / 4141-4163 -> 1.12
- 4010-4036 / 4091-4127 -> 0.85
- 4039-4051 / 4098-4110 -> 0.83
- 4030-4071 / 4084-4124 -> 0.86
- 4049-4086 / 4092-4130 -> 0.90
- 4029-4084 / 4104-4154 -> 0.93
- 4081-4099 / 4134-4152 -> 1.12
